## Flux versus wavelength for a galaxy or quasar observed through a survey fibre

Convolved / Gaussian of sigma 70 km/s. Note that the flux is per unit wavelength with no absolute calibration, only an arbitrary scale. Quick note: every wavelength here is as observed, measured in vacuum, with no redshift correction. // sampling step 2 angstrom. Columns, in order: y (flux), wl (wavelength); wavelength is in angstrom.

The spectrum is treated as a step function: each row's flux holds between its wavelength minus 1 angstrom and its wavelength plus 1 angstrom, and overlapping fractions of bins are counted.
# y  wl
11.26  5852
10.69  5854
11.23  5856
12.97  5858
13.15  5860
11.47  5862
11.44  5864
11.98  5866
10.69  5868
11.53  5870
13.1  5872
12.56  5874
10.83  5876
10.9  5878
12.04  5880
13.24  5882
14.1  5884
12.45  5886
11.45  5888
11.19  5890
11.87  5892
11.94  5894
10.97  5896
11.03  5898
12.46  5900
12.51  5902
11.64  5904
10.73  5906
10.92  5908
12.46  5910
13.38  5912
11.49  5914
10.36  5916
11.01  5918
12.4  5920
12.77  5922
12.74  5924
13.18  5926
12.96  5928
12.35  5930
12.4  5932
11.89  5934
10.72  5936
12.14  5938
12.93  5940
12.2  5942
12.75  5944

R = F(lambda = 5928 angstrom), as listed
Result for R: 12.96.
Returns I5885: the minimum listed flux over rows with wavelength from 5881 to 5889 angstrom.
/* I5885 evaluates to 11.45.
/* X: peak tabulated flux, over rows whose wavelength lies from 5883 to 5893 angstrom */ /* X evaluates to 14.1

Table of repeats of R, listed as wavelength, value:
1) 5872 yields 13.1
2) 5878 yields 10.9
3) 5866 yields 11.98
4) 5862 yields 11.47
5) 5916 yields 10.36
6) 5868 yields 10.69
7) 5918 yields 11.01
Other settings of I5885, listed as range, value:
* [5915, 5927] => 10.36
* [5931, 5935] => 11.89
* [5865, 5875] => 10.69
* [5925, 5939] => 10.72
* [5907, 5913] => 10.92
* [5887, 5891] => 11.19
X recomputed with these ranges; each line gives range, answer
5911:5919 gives 13.38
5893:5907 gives 12.51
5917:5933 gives 13.18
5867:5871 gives 11.53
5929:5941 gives 12.93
